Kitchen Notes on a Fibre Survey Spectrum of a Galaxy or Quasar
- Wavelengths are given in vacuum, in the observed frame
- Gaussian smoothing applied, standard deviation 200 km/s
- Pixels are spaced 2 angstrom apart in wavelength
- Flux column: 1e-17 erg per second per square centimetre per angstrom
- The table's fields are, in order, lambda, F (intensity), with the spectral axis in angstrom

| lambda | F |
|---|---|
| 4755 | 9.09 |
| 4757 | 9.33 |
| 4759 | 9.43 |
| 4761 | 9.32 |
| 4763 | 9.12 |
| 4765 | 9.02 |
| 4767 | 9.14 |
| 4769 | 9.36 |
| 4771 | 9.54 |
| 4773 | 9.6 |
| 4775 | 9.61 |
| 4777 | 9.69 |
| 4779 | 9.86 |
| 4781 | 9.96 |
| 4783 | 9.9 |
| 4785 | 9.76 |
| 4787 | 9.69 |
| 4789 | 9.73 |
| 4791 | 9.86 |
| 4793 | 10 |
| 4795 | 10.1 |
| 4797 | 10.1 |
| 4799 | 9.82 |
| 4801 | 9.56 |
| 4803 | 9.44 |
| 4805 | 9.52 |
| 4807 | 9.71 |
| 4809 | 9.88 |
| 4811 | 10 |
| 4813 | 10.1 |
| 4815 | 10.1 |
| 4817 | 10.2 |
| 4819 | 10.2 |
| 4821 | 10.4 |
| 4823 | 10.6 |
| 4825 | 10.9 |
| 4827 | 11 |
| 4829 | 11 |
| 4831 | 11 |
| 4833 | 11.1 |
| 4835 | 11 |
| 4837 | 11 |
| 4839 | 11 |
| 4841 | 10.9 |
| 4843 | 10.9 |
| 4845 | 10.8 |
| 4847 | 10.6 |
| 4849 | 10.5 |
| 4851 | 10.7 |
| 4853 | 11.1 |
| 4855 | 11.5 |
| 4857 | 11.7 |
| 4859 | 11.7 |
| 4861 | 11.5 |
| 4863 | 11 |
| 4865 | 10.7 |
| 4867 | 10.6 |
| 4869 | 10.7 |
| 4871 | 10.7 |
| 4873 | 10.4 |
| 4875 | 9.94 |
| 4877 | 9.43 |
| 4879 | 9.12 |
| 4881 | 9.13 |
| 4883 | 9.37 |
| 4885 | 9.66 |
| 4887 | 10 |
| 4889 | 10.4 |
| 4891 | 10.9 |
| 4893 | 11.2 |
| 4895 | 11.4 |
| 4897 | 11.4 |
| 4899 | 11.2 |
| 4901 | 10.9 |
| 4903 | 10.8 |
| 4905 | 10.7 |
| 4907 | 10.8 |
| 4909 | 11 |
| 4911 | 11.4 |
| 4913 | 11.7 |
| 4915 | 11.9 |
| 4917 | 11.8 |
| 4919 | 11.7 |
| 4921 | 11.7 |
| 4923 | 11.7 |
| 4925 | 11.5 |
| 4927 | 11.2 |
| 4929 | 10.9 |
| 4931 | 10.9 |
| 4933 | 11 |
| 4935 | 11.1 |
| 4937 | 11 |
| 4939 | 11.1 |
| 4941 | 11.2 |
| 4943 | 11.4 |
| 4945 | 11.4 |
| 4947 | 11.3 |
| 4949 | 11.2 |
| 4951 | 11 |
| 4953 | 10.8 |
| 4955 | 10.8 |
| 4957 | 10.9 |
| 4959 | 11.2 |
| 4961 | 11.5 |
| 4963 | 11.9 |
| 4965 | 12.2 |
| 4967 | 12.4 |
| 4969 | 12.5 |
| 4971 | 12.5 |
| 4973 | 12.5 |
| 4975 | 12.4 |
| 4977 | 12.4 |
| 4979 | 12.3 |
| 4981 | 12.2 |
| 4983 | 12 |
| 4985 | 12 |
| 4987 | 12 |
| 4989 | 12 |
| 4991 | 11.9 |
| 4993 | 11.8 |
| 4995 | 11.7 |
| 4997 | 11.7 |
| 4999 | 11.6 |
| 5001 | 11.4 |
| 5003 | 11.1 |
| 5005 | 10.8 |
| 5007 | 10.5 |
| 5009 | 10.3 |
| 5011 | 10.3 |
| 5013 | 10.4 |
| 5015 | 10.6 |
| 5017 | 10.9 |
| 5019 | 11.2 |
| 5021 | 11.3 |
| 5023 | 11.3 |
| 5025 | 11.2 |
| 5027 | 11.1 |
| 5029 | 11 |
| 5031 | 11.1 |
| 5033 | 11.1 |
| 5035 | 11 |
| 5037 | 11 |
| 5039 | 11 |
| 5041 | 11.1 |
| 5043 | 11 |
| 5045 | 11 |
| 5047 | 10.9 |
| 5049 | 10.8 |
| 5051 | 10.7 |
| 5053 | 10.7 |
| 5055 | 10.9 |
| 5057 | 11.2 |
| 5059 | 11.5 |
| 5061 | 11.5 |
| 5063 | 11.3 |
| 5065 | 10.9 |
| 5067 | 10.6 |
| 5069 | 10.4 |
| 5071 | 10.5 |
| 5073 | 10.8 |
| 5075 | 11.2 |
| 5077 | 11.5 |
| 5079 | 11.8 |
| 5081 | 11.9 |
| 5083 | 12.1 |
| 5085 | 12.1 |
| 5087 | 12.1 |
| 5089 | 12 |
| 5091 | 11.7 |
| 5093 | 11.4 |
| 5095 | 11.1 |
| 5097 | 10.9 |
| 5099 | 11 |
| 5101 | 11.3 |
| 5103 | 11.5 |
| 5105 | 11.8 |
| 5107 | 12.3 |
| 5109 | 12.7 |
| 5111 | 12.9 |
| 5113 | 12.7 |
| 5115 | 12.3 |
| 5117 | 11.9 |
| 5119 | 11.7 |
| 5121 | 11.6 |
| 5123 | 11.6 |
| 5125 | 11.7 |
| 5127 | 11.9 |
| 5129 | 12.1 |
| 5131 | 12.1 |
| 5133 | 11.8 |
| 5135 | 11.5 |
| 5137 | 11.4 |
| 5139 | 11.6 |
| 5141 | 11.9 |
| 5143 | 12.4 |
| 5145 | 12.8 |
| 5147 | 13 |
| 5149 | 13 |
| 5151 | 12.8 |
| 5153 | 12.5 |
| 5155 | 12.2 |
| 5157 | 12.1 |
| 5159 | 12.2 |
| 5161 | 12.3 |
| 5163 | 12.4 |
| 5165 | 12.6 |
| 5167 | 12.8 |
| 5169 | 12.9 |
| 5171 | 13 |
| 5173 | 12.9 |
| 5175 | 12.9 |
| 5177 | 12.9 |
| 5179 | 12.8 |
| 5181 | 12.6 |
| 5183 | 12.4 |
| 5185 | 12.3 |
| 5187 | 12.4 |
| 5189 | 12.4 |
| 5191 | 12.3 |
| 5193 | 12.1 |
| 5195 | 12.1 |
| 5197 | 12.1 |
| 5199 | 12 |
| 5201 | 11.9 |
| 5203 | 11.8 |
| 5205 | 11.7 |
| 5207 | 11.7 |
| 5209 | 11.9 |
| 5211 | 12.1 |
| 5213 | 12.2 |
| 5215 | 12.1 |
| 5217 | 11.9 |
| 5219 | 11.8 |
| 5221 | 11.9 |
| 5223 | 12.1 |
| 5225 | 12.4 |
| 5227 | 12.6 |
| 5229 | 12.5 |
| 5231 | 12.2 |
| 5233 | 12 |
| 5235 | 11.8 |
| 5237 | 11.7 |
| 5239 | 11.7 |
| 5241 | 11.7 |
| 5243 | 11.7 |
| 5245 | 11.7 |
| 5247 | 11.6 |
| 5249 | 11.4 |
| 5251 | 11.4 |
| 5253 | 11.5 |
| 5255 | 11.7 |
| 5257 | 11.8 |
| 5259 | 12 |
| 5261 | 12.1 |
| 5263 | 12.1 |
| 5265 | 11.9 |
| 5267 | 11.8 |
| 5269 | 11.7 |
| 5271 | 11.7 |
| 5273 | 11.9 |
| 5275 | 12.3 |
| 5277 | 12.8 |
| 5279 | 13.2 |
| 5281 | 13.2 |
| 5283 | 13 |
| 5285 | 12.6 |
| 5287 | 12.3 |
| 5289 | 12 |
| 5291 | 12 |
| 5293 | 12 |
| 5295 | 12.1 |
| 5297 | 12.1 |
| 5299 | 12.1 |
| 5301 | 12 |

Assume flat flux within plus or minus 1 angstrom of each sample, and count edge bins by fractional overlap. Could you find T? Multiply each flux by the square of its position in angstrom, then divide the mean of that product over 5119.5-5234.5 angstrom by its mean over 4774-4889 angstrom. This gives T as 1.4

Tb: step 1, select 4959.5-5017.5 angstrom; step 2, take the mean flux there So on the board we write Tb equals 11.7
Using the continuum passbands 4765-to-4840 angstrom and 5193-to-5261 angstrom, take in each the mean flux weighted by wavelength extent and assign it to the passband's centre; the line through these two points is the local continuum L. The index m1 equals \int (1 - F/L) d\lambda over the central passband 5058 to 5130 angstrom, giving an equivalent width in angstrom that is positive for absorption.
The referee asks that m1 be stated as -1.8 angstrom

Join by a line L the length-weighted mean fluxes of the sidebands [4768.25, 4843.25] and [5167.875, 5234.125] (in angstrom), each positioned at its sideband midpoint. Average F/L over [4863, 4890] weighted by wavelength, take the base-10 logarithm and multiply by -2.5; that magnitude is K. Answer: 0.05 mag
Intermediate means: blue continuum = 10.2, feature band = 10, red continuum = 12.3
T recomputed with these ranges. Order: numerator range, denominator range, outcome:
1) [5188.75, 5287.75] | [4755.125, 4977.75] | 1.31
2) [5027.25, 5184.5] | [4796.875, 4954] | 1.20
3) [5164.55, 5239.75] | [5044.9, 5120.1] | 1.12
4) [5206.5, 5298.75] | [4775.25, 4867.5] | 1.37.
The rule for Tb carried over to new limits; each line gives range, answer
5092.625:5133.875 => 11.8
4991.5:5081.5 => 11.1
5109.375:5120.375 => 12.3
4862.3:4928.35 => 10.8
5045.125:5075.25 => 10.9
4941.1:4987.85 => 11.8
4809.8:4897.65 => 10.6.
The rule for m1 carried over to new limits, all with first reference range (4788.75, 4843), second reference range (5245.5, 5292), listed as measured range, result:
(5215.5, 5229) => -0.3 angstrom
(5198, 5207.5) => 0.0 angstrom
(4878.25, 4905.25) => 0.4 angstrom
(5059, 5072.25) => 0.4 angstrom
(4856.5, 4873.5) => -0.8 angstrom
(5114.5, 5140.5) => -0.5 angstrom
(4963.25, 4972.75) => -1.3 angstrom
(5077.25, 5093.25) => -0.7 angstrom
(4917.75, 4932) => -0.8 angstrom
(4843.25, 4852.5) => -0.2 angstrom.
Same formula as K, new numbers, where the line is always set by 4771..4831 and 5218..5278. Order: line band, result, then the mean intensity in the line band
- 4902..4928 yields -0.087 mag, 11.4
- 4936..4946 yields -0.060 mag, 11.2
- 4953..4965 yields -0.060 mag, 11.3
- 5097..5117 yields -0.063 mag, 12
